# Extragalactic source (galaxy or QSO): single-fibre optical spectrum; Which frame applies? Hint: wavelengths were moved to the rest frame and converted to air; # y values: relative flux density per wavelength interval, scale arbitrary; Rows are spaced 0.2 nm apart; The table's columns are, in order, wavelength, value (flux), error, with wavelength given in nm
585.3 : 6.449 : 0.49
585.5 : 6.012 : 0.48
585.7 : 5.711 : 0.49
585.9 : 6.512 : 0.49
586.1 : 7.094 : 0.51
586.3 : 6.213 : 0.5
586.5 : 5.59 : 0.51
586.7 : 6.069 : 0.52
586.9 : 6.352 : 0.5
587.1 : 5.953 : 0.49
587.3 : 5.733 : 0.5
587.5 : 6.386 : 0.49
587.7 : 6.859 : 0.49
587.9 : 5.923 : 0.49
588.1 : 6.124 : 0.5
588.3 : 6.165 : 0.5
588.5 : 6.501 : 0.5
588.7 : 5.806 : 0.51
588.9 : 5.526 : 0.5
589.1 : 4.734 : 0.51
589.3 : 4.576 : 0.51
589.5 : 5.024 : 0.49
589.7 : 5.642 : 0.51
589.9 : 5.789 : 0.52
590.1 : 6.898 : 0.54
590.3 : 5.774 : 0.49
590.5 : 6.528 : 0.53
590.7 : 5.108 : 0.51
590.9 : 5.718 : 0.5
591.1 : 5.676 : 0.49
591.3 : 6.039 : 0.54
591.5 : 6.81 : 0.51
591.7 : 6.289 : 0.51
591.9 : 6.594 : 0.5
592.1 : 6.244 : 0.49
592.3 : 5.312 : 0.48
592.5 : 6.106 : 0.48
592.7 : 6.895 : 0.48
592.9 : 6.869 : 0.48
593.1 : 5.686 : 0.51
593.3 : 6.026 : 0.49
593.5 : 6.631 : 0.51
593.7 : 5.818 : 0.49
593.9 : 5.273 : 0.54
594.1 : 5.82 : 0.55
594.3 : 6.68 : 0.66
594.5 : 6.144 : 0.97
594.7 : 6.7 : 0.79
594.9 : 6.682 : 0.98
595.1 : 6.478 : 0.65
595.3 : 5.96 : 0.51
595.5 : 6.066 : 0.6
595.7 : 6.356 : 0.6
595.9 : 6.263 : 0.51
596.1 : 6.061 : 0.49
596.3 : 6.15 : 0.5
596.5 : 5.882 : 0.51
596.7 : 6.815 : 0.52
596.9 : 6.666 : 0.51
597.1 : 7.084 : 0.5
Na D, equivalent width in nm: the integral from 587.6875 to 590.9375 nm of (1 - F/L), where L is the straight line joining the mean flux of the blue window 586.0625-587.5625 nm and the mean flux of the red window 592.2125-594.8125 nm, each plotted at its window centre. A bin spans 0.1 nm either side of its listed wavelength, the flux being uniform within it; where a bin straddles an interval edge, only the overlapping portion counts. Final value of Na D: 0.19 nm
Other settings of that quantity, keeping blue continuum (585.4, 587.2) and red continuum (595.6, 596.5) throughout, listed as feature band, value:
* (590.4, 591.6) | 0.037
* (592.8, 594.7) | 0.010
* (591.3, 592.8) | -0.032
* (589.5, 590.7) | 0.043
